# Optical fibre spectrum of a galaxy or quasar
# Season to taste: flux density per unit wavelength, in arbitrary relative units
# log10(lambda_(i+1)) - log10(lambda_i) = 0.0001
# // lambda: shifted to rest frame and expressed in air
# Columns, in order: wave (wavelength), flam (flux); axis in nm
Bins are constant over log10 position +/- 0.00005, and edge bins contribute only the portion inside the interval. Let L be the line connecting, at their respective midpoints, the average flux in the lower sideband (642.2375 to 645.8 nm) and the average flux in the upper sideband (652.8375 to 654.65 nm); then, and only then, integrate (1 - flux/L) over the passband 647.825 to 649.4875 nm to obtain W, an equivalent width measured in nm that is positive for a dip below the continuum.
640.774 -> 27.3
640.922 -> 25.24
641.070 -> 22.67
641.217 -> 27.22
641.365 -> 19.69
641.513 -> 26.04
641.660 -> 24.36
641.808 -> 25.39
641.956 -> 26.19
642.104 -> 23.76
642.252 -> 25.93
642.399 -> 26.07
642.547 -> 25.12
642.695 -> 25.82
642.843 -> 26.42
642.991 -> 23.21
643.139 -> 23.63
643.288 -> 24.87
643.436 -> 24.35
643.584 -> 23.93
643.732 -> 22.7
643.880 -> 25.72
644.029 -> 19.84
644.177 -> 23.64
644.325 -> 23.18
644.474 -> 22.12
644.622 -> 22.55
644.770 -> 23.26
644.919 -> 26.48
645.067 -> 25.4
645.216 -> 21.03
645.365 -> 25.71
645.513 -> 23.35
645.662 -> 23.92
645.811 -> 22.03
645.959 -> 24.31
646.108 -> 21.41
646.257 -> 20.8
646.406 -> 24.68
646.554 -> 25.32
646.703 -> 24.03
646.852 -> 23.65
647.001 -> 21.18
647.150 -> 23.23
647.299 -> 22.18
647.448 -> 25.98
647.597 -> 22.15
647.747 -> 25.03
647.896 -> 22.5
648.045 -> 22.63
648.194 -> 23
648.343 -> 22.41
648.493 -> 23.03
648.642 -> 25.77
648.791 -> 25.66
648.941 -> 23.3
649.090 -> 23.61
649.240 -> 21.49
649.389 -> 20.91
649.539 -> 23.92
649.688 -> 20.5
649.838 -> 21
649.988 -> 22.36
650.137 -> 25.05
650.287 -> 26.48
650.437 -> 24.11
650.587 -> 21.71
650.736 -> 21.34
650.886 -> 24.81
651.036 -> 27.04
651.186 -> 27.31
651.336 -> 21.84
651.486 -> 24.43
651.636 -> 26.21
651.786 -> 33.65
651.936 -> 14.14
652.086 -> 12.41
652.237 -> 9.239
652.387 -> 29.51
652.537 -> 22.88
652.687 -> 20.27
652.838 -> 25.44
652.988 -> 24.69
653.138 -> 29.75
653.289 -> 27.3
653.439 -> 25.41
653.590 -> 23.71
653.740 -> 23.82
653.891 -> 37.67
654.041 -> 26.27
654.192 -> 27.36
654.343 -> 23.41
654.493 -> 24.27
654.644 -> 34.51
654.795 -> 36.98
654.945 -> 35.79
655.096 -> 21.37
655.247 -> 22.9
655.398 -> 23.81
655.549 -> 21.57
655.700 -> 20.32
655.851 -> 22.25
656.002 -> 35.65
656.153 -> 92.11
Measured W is 0.15 nm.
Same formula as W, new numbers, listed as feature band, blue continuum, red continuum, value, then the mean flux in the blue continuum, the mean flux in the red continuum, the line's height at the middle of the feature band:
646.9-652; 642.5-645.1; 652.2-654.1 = 0.26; 24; 25.4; 24.8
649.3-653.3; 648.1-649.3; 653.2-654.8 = 0.38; 23.5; 27.9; 25.7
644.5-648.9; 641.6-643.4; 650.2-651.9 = 0.27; 25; 25.1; 25.1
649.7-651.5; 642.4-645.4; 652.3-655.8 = 0.12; 24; 26.4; 25.6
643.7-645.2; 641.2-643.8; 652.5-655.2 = 0.10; 24.7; 27.3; 25.1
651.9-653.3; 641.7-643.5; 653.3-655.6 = 0.28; 25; 27.3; 27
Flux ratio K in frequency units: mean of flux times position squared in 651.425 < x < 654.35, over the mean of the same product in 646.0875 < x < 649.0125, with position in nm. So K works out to 1.06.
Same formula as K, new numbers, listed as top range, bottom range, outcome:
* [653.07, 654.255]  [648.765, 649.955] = 1.25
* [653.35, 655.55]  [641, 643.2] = 1.15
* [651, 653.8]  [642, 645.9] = 1.01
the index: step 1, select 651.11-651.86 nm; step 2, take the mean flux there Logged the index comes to 26.7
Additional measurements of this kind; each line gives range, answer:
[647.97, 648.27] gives 22.9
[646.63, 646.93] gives 23.8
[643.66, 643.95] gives 24.2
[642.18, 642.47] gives 26.1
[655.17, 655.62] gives 22.8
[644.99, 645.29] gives 23.3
